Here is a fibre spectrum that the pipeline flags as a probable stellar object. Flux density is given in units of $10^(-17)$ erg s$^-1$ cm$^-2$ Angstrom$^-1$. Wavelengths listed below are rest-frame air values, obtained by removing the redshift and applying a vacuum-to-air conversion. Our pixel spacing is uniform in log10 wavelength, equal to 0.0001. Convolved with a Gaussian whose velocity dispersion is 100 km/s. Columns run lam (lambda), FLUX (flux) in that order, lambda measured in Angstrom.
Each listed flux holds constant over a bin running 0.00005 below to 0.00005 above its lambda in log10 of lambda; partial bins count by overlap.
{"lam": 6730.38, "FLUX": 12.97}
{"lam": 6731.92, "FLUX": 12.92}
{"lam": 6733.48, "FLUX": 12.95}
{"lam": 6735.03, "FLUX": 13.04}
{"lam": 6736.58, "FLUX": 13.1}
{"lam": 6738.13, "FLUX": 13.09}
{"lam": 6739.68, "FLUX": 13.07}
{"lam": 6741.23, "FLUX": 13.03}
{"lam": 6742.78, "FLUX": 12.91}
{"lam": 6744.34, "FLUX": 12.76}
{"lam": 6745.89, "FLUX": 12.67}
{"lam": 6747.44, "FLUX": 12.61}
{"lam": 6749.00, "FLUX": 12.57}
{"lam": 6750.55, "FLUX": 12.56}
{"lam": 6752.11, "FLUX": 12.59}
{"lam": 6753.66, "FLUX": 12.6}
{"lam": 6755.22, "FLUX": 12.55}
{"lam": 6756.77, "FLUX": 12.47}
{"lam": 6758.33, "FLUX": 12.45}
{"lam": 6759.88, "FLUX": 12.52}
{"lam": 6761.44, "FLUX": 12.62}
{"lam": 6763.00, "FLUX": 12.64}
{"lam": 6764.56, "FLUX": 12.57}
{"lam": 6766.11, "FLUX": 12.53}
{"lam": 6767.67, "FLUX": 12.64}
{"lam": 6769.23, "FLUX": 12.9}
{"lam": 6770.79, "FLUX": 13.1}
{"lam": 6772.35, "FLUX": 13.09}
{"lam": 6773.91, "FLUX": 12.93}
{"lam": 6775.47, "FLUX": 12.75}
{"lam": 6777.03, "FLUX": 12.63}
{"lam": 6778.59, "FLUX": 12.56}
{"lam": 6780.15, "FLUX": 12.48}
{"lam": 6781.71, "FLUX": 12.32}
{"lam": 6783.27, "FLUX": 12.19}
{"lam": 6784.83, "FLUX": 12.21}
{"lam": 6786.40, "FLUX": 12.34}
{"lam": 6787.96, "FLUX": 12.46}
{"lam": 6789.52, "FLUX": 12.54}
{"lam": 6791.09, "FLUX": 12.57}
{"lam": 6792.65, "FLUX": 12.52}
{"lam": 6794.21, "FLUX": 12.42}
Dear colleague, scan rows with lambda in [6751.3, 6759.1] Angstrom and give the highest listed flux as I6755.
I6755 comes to 12.6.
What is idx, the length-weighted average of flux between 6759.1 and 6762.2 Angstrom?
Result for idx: 12.6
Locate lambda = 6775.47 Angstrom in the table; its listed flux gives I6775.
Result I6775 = 12.75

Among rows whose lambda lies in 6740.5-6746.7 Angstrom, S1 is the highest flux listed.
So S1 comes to 13.03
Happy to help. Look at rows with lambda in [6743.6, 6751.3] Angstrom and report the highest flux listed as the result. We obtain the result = 12.76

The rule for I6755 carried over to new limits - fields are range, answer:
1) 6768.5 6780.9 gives 13.1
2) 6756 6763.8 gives 12.64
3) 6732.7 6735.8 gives 13.04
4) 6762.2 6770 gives 12.9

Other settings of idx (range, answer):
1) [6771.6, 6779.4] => 12.8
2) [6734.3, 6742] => 13.1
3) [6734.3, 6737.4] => 13.1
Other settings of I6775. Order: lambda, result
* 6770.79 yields 13.1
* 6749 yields 12.57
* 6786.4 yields 12.34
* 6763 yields 12.64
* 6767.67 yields 12.64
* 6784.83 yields 12.21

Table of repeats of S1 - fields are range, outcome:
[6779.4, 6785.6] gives 12.48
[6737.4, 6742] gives 13.09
